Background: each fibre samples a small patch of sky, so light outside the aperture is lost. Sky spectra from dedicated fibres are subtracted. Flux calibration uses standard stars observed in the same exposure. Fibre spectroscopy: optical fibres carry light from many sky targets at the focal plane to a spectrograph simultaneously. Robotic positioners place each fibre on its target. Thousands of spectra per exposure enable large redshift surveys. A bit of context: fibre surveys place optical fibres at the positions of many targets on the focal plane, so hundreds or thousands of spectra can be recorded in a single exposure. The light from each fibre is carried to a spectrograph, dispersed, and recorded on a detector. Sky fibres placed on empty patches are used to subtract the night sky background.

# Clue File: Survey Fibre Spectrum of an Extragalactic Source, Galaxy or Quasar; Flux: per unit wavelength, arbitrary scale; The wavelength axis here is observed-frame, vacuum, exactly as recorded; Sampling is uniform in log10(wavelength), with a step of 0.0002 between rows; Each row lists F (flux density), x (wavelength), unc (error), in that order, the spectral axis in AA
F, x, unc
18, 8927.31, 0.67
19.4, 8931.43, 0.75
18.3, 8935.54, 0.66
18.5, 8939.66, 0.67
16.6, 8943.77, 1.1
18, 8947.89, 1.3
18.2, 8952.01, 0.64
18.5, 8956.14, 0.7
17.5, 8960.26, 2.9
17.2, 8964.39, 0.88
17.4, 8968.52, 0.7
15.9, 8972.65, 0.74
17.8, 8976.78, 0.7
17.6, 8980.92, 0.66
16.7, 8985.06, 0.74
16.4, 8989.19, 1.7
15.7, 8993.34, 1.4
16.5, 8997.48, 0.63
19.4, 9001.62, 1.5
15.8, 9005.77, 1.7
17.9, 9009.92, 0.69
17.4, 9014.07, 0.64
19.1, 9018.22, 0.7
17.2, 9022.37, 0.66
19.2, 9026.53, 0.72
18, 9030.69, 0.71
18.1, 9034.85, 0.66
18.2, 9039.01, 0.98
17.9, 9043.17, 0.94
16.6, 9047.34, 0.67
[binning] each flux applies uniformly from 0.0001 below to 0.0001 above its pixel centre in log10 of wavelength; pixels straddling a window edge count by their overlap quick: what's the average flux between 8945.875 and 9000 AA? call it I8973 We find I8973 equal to 17.2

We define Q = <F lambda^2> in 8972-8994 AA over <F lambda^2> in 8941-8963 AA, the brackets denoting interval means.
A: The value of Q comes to 1.0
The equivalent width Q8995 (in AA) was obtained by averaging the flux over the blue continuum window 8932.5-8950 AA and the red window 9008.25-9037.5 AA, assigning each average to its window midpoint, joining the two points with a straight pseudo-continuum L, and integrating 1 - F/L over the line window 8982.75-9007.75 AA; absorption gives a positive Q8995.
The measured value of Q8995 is 1.8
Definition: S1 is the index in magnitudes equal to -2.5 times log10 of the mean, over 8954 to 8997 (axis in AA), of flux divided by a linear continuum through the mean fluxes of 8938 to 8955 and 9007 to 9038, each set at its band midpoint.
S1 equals 0.05 mag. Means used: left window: 17.8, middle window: 17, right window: 18.1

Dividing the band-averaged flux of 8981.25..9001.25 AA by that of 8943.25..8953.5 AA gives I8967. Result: 0.9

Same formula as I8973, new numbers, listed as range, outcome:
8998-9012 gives 17.6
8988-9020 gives 17.3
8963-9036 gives 17.4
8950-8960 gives 18.2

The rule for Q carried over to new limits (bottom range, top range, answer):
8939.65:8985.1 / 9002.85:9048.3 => 1.03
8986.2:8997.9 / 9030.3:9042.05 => 1.13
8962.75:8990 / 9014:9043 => 1.08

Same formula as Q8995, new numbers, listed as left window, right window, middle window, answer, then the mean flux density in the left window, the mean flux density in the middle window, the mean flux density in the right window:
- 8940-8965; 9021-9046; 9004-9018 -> 0.5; 17.8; 17.3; 18.1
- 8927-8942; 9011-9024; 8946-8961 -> 0.3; 18.6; 18.1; 17.9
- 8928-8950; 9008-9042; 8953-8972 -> 0.6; 18.2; 17.5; 18.1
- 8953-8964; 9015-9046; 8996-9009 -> 0.5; 17.9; 17.3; 18.2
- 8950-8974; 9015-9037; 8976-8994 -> 0.9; 17.5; 16.9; 18.3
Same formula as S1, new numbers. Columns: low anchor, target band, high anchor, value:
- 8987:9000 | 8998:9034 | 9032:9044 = -0.045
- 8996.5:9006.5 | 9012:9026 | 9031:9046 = -0.019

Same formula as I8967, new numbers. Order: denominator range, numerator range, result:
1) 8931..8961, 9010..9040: 1.00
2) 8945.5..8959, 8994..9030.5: 0.98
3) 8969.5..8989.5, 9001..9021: 1.05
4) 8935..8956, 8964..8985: 0.95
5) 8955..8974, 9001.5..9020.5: 1.03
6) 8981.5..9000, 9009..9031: 1.10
